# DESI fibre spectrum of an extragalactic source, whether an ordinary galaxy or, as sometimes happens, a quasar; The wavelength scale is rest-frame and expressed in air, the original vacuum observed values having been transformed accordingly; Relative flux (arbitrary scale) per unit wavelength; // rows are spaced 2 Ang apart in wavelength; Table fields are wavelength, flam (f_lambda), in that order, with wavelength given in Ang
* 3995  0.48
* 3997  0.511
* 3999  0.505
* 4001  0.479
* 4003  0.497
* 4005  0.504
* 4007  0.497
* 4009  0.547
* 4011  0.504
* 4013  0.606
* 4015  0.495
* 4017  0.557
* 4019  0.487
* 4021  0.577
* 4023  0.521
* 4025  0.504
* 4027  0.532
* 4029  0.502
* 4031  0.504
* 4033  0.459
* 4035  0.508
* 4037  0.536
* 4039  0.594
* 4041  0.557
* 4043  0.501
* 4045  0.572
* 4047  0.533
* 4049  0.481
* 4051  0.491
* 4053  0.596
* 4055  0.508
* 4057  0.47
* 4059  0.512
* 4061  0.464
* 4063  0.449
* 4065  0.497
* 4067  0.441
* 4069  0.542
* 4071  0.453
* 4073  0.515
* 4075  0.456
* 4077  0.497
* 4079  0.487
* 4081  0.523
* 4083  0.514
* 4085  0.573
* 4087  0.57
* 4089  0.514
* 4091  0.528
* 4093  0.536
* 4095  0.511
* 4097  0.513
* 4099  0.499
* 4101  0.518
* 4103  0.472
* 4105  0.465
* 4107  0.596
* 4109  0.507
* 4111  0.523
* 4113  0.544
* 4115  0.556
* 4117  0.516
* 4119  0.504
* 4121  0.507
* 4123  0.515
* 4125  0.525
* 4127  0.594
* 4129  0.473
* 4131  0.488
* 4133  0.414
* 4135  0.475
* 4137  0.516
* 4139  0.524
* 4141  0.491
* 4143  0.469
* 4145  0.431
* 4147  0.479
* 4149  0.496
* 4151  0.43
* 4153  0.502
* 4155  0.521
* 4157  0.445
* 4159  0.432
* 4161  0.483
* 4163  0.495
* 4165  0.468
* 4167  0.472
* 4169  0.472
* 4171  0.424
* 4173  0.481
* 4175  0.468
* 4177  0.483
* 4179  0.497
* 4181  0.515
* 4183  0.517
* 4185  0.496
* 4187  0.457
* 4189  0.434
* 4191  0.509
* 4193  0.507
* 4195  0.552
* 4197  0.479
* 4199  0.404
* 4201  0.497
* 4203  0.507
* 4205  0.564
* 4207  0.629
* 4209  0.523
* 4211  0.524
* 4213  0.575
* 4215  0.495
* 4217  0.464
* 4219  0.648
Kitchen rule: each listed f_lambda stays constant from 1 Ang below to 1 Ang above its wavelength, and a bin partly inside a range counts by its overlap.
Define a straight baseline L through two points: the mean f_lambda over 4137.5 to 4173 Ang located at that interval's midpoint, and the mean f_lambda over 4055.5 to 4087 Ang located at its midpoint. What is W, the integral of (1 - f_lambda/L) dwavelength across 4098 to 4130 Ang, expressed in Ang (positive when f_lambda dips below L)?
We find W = -2.3 Ang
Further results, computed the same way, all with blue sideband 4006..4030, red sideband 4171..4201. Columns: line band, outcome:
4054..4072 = 1.2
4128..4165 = 1.4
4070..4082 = 0.6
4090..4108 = -0.3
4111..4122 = -0.5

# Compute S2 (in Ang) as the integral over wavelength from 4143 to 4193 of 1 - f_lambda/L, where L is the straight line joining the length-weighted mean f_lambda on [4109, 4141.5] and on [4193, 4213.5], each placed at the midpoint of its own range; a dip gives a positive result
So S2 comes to 4.0 Ang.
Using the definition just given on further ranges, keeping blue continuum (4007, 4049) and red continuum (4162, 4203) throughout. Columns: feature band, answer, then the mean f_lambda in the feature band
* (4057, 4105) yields 0.92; 0.502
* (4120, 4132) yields -0.44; 0.517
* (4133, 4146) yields 0.42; 0.479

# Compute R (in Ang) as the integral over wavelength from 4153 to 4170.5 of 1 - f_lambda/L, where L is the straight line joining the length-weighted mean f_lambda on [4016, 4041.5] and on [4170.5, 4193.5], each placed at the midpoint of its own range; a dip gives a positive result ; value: 0.5 Ang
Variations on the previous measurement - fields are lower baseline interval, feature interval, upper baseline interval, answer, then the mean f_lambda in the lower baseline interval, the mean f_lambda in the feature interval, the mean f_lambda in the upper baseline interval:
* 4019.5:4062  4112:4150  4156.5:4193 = -0.8 Ang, 0.52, 0.501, 0.476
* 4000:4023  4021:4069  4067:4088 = 0.4 Ang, 0.523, 0.512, 0.51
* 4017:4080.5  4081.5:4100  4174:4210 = -0.8 Ang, 0.509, 0.529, 0.502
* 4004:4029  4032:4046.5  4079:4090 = -0.1 Ang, 0.527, 0.532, 0.534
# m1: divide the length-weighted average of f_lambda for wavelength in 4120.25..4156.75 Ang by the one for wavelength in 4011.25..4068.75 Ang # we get 0.95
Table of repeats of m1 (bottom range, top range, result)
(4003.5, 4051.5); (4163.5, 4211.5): 0.94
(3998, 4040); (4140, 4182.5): 0.91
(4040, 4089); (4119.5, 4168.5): 0.95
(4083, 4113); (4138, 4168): 0.91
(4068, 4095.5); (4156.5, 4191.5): 0.92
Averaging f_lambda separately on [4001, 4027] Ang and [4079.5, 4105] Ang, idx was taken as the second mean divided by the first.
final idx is 0.99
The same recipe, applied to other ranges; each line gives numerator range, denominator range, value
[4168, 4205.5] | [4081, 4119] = 0.93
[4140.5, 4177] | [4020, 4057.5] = 0.90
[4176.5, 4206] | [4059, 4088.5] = 0.99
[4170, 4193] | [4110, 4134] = 0.94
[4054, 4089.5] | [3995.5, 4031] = 0.96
